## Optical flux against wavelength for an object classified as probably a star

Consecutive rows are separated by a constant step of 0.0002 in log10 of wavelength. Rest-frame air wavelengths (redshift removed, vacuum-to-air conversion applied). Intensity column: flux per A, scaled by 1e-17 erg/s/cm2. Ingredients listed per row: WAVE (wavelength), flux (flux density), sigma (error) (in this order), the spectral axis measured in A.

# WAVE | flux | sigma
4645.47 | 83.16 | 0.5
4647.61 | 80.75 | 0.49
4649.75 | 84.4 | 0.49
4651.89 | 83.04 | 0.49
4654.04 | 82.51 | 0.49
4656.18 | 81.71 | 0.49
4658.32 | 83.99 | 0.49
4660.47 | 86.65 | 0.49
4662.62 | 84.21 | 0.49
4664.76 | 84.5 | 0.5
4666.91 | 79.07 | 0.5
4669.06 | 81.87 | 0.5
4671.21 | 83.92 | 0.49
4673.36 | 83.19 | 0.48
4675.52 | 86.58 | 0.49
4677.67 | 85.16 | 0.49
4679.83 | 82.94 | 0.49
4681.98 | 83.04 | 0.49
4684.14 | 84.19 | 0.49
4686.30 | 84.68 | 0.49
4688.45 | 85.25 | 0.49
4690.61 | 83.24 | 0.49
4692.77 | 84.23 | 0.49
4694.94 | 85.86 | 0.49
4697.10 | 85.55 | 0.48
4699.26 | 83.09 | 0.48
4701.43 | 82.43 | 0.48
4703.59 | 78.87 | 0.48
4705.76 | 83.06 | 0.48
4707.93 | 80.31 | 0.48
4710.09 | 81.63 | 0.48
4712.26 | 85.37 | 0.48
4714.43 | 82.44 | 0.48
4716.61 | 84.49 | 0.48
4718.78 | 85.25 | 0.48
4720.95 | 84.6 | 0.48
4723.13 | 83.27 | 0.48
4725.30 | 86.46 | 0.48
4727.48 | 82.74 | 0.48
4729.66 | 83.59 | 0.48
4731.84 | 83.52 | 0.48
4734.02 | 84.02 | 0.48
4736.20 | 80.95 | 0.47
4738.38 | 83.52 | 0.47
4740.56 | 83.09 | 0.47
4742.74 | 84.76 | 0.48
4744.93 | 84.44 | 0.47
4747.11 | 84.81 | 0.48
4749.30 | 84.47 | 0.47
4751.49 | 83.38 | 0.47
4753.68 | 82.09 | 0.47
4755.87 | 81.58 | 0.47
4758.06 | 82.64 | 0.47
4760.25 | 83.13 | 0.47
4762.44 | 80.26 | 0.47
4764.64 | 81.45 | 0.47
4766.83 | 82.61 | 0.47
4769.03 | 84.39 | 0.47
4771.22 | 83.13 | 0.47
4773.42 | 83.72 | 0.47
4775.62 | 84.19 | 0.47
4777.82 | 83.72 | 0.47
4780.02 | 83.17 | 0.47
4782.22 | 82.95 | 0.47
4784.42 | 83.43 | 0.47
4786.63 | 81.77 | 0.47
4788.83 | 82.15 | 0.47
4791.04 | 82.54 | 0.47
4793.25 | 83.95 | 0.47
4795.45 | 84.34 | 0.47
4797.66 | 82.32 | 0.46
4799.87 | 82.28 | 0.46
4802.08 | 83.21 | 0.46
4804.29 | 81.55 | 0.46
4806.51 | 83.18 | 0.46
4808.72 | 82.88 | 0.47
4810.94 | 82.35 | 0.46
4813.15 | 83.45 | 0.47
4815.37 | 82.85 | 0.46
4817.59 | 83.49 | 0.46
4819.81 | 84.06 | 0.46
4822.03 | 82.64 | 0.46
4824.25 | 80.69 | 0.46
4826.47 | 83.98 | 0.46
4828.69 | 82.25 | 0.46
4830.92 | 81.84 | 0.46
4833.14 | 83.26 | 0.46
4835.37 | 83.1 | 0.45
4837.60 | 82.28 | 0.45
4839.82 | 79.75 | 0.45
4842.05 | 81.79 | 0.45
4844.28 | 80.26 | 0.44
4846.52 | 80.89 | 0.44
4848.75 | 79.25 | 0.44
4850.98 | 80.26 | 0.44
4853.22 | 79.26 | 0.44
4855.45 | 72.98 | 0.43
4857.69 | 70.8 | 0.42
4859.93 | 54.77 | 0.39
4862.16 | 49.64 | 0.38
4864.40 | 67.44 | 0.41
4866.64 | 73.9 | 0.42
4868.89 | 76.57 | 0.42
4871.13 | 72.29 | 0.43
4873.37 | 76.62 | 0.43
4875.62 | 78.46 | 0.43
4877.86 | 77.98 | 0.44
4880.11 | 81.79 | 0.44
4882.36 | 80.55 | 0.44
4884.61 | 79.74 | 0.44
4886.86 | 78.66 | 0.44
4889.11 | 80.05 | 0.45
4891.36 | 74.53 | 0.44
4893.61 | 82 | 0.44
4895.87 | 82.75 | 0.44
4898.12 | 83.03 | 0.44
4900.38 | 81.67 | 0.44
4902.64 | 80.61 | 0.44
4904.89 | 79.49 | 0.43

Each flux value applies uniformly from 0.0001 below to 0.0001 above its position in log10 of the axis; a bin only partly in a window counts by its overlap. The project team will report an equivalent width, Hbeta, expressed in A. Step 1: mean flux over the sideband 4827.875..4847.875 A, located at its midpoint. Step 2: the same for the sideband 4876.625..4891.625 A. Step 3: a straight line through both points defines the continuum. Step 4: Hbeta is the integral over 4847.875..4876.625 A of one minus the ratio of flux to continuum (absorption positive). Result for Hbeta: 3.1 A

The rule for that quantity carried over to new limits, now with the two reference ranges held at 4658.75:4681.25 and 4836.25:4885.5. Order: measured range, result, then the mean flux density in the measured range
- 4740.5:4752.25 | -0.56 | 84.3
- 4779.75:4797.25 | -0.99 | 83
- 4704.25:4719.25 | -0.20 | 83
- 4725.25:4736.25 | -0.33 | 83.5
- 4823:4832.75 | -0.70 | 82.3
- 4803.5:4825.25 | -1.50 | 82.7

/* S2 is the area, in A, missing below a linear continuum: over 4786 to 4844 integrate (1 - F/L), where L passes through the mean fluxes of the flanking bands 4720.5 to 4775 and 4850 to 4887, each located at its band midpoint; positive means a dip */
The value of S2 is -3.6 A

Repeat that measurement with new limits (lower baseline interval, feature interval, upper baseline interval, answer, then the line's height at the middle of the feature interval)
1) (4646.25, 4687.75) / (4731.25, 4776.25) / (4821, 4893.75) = -1.4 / 80.6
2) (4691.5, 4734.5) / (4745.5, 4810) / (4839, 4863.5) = -3.4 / 78.8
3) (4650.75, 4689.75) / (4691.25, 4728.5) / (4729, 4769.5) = -0.1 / 83.4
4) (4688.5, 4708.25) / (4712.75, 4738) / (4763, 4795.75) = -0.2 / 83.1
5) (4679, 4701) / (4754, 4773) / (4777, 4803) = 0.2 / 83.3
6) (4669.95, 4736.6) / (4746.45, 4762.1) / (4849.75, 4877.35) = -0.6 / 79.7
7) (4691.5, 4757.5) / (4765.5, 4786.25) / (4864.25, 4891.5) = -0.5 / 81.4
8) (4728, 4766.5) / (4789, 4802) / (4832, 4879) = -0.6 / 79.6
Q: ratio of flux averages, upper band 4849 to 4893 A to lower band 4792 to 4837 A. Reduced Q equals 0.90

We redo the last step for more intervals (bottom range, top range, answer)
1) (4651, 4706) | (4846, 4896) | 0.90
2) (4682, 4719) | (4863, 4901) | 0.93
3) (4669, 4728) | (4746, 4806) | 0.99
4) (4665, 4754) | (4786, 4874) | 0.95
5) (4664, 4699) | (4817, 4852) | 0.98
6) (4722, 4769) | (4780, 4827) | 1.00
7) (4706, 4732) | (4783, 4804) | 0.99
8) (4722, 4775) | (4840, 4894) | 0.91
